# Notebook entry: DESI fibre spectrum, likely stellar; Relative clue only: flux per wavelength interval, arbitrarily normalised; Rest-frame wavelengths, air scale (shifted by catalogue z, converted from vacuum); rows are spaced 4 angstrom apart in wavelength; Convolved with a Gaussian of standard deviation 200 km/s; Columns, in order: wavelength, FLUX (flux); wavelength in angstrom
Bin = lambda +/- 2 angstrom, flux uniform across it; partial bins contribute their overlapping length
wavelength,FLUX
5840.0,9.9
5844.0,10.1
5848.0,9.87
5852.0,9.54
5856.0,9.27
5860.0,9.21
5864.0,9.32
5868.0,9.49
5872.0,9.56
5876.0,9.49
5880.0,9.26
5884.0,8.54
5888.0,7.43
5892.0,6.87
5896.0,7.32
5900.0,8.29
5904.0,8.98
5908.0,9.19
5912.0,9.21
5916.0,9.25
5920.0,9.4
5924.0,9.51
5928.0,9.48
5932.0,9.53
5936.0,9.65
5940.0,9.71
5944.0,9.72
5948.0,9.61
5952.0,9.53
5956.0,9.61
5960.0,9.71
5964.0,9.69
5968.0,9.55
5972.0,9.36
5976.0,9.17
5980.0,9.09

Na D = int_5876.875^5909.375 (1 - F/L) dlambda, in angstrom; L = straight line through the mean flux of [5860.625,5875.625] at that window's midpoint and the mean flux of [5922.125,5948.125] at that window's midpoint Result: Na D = 4.2 angstrom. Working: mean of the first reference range 9.44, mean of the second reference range 9.6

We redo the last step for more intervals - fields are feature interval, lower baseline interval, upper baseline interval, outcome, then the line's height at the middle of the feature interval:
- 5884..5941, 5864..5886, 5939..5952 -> 3.99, 9.48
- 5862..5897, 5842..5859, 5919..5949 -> 3.69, 9.64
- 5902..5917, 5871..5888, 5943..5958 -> 0.16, 9.25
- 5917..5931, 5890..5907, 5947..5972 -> -1.33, 8.63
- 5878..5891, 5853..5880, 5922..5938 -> 1.57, 9.43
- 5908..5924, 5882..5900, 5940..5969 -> -1.69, 8.42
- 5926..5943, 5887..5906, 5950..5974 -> -1.48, 8.83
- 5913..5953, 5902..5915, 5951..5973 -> -0.81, 9.34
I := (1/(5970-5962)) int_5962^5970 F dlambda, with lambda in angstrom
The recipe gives 9.62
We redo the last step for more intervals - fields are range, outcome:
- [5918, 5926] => 9.46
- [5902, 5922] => 9.21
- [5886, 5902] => 7.48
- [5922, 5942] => 9.58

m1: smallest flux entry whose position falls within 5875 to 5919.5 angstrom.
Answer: 6.87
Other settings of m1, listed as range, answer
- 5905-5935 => 9.19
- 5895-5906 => 7.32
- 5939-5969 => 9.53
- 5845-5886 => 8.54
